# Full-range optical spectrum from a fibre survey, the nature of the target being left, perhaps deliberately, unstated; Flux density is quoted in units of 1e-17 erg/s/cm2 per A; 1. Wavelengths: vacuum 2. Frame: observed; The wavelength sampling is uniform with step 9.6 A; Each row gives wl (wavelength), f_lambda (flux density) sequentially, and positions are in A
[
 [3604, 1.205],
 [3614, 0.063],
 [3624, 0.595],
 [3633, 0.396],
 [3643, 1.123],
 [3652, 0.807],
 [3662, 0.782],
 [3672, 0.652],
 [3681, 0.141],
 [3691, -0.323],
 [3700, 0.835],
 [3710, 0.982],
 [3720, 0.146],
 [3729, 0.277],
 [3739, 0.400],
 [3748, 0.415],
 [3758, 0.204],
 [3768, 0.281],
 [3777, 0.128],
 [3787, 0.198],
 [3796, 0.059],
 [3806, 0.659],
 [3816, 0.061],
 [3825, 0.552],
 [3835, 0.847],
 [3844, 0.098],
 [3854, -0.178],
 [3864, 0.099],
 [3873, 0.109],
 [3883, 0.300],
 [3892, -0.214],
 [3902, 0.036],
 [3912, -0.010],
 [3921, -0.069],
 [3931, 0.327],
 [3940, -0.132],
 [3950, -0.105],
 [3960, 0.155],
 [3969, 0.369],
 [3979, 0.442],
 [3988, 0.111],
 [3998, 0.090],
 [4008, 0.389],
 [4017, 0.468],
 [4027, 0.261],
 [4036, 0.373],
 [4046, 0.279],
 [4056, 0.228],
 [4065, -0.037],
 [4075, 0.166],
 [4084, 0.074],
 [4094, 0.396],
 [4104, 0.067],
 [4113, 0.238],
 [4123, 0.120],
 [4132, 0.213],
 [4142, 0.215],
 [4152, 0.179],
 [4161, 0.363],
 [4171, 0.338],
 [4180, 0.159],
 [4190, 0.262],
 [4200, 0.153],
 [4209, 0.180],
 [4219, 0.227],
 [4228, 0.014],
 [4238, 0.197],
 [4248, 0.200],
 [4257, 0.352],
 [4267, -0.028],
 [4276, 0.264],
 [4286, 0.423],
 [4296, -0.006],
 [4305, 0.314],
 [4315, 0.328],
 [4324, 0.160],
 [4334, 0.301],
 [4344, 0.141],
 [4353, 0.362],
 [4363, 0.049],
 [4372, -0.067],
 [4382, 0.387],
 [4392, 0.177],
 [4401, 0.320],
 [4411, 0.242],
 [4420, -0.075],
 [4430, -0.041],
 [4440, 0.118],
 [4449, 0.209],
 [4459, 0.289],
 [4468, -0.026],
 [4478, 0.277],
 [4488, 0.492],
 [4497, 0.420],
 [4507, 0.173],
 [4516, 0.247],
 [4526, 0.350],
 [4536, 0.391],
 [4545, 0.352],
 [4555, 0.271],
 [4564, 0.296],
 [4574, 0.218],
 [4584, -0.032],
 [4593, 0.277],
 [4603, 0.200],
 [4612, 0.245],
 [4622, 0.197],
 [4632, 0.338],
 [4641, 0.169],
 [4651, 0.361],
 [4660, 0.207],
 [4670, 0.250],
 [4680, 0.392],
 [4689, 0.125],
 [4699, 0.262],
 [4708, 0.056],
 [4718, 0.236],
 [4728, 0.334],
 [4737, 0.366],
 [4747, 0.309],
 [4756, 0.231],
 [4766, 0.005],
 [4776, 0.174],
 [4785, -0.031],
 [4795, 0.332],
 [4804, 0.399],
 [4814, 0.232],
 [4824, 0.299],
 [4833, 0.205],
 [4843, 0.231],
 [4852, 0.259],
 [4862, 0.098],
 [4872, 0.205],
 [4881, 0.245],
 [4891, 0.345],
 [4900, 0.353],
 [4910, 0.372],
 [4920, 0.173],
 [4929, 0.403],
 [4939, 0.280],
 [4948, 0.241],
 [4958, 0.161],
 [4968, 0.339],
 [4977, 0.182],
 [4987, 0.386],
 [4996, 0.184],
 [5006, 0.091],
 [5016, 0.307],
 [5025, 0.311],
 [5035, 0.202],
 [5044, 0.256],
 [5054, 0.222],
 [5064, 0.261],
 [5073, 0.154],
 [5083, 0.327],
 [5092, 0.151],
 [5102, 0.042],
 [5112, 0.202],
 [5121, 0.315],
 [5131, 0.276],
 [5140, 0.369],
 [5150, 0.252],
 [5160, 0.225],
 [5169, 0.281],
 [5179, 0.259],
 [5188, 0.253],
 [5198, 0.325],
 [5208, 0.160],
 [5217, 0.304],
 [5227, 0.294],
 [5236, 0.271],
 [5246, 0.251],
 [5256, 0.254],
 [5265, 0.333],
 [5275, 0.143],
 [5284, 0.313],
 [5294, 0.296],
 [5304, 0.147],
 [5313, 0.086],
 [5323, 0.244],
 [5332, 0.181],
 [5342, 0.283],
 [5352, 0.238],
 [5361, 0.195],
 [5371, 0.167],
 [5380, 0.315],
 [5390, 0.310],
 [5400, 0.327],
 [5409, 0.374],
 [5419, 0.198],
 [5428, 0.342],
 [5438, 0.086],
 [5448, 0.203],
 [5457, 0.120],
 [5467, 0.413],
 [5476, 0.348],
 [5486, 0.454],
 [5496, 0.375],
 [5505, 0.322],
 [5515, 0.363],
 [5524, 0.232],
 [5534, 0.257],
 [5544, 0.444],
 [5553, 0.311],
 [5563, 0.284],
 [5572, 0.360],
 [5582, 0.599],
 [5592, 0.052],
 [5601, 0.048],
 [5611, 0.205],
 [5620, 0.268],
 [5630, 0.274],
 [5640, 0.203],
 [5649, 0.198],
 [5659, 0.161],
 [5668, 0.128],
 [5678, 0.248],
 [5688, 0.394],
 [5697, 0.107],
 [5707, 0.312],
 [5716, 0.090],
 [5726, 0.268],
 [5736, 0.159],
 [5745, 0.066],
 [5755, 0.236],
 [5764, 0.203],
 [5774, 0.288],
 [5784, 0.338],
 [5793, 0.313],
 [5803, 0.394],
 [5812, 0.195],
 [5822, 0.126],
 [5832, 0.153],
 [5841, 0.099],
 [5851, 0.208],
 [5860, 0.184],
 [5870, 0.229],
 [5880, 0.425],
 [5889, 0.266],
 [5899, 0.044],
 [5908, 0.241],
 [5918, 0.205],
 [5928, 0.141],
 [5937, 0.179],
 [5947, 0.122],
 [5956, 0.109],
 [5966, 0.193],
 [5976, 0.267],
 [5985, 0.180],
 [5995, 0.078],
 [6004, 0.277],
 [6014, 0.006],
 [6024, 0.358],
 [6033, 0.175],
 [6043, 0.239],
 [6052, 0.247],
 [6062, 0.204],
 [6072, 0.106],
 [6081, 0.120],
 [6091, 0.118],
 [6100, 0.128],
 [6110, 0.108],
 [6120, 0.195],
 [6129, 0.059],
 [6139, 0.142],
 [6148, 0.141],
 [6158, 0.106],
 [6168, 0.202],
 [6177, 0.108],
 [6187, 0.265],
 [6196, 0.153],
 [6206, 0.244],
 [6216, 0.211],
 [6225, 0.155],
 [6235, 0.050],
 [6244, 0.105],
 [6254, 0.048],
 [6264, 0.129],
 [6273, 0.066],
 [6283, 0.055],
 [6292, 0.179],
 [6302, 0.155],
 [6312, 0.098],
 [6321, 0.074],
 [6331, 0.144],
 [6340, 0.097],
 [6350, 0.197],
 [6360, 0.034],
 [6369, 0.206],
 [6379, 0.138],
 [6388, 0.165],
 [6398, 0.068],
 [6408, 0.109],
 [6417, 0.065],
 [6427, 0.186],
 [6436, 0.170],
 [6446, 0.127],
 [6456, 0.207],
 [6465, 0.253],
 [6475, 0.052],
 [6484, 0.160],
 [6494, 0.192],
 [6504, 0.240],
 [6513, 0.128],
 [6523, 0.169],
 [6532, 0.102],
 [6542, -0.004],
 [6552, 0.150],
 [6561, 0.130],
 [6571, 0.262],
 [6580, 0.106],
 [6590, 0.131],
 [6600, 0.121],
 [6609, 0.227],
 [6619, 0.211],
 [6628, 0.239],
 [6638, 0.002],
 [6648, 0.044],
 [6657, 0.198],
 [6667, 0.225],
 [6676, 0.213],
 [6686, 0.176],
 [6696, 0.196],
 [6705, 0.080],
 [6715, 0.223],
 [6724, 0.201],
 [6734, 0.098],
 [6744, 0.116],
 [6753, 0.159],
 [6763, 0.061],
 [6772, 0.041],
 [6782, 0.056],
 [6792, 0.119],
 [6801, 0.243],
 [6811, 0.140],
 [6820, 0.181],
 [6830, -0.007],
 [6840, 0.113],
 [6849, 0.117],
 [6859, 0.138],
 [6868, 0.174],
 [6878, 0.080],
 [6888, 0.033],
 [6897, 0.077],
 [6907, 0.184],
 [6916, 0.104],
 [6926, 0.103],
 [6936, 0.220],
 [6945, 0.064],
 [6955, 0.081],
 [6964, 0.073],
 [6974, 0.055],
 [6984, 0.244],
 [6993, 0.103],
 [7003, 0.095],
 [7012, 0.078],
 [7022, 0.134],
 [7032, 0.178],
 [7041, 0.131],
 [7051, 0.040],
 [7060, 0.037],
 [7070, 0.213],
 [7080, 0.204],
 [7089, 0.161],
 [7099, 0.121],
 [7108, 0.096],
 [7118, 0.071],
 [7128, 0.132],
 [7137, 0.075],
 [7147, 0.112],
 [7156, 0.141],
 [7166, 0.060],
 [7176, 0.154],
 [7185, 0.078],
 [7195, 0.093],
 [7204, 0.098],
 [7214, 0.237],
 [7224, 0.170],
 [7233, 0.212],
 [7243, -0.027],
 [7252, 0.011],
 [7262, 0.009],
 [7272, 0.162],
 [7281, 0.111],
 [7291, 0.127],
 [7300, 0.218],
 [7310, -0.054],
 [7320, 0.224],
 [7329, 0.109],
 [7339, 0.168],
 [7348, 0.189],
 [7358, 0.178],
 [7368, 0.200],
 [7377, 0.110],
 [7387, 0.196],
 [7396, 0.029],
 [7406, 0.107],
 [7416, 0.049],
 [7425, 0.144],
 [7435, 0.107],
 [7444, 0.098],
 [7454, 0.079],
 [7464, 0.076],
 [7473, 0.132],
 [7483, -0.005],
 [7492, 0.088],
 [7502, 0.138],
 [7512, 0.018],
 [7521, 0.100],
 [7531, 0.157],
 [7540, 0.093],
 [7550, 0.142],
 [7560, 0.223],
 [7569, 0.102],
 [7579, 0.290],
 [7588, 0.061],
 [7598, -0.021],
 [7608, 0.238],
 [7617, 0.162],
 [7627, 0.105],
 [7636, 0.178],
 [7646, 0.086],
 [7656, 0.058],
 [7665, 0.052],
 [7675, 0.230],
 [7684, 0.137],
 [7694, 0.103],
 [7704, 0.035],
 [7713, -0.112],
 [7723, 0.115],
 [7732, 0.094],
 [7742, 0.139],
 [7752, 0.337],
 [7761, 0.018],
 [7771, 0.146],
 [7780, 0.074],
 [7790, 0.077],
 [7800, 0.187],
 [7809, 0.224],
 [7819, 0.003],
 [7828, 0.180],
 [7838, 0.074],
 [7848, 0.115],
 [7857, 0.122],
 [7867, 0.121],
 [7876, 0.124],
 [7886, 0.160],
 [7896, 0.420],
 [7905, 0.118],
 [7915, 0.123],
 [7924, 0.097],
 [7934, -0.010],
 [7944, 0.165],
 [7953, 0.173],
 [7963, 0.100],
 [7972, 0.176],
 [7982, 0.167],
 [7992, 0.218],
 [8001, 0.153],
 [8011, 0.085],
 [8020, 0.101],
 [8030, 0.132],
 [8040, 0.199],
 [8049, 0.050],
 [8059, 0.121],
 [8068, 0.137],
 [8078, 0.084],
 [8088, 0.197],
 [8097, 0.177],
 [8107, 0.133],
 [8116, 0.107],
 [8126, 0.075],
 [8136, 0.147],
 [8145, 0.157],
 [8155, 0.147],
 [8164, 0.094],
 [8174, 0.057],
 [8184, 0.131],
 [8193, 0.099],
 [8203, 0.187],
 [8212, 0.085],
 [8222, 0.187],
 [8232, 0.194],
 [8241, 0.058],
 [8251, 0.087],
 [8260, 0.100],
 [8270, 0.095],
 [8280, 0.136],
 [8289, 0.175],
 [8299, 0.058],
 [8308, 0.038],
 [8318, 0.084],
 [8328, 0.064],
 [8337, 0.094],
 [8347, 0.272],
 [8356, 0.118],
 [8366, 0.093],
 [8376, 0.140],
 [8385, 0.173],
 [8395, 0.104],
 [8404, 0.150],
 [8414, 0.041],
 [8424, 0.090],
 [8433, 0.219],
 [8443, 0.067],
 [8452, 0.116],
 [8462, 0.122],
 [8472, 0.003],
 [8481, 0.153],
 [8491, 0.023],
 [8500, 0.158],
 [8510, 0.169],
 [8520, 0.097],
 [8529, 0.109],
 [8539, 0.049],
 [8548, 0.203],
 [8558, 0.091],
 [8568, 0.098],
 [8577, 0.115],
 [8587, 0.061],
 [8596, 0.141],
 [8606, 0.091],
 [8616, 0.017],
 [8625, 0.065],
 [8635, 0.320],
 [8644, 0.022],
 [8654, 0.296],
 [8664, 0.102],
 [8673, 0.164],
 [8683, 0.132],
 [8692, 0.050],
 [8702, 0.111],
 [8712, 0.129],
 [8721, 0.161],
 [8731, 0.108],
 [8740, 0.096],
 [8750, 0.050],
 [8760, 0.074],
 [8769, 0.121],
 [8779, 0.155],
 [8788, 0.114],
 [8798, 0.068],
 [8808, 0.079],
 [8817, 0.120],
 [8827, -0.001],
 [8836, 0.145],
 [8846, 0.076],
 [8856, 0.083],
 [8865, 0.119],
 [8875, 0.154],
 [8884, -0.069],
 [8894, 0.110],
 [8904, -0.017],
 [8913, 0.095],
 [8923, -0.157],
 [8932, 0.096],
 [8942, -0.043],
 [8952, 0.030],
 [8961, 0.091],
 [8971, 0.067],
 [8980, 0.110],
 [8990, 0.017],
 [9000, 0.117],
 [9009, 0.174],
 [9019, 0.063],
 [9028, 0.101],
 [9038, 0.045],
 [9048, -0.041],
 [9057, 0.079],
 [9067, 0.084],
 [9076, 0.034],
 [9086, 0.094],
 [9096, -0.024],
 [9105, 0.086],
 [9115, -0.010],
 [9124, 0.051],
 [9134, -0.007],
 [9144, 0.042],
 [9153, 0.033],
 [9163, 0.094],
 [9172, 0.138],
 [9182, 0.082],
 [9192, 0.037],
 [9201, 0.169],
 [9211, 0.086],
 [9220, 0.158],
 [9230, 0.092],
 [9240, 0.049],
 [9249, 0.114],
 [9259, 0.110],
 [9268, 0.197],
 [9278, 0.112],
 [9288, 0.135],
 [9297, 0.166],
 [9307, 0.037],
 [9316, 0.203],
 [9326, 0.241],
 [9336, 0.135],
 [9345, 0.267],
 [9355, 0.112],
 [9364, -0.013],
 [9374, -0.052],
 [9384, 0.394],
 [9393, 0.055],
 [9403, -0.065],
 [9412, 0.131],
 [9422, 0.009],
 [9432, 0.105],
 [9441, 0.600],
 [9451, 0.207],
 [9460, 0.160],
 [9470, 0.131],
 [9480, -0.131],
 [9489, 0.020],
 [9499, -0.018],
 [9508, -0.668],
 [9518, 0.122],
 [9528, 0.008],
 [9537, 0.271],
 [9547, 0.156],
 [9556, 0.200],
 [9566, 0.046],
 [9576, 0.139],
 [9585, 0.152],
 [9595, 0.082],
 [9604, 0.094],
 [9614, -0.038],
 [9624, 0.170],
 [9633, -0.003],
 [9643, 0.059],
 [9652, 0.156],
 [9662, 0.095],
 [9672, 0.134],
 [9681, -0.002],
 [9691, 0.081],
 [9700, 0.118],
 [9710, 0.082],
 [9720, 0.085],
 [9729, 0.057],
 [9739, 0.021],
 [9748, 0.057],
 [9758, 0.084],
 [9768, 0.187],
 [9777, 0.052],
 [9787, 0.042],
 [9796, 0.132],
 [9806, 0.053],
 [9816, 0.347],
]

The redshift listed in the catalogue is 0.203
